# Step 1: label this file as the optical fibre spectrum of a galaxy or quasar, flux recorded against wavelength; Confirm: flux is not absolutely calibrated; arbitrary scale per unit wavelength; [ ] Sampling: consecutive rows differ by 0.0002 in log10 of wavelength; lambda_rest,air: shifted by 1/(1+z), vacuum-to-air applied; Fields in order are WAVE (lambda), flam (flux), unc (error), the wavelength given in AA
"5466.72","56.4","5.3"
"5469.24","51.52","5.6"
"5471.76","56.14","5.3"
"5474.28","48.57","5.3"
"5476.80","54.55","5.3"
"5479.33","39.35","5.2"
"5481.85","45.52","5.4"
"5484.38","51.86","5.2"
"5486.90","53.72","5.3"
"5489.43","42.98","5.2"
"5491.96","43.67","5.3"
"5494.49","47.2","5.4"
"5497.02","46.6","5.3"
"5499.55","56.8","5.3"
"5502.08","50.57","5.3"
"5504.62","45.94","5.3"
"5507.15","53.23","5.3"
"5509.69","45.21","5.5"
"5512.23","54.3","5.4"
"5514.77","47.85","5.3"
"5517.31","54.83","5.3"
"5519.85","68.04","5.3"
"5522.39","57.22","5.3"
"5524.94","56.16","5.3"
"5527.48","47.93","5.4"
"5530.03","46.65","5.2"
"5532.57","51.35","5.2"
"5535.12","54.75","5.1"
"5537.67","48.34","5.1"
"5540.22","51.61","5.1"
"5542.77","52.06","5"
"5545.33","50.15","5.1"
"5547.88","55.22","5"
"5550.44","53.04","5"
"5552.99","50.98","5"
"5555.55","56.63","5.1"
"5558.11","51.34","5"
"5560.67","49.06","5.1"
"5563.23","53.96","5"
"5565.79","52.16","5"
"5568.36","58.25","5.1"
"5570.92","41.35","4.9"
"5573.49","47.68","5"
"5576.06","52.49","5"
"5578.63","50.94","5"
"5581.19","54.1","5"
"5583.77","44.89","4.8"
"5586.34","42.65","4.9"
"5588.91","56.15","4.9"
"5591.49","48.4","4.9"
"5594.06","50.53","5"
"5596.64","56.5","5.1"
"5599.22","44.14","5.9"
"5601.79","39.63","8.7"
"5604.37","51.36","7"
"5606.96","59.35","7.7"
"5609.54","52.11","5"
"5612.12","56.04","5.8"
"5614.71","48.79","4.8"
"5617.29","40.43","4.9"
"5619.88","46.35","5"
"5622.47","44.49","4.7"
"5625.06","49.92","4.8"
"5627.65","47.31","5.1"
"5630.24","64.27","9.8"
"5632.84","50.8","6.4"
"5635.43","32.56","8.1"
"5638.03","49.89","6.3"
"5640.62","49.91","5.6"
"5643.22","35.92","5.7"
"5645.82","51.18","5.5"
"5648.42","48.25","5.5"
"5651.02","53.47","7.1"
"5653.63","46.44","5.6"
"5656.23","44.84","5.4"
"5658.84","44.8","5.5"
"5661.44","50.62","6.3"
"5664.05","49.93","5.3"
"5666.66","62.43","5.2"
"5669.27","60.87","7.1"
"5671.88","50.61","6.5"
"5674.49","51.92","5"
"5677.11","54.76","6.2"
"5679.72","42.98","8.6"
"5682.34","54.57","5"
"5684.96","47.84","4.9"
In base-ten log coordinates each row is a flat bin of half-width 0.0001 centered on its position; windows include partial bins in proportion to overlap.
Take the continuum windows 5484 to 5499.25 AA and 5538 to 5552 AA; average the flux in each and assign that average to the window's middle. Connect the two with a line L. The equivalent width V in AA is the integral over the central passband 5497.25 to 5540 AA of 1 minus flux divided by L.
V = -1.9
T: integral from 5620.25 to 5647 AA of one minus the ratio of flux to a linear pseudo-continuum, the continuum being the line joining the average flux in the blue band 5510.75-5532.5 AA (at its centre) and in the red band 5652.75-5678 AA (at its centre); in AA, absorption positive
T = 2.4 AA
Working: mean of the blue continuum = 53.9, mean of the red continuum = 51.8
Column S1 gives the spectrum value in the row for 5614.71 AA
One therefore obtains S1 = 48.79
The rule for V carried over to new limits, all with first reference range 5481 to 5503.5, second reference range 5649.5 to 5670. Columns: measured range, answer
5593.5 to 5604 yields 0.54 AA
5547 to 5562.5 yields -0.91 AA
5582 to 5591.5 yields 0.37 AA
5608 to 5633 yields 0.33 AA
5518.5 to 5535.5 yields -1.81 AA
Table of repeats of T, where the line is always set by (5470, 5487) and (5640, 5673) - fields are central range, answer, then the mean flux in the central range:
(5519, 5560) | -2.6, 53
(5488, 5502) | 0.6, 47.8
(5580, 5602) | 0.4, 49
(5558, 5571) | -0.5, 51.9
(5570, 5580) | 0.3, 48.4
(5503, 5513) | 0.1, 49.4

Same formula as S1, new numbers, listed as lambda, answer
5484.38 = 51.86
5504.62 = 45.94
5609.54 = 52.11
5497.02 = 46.6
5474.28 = 48.57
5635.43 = 32.56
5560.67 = 49.06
